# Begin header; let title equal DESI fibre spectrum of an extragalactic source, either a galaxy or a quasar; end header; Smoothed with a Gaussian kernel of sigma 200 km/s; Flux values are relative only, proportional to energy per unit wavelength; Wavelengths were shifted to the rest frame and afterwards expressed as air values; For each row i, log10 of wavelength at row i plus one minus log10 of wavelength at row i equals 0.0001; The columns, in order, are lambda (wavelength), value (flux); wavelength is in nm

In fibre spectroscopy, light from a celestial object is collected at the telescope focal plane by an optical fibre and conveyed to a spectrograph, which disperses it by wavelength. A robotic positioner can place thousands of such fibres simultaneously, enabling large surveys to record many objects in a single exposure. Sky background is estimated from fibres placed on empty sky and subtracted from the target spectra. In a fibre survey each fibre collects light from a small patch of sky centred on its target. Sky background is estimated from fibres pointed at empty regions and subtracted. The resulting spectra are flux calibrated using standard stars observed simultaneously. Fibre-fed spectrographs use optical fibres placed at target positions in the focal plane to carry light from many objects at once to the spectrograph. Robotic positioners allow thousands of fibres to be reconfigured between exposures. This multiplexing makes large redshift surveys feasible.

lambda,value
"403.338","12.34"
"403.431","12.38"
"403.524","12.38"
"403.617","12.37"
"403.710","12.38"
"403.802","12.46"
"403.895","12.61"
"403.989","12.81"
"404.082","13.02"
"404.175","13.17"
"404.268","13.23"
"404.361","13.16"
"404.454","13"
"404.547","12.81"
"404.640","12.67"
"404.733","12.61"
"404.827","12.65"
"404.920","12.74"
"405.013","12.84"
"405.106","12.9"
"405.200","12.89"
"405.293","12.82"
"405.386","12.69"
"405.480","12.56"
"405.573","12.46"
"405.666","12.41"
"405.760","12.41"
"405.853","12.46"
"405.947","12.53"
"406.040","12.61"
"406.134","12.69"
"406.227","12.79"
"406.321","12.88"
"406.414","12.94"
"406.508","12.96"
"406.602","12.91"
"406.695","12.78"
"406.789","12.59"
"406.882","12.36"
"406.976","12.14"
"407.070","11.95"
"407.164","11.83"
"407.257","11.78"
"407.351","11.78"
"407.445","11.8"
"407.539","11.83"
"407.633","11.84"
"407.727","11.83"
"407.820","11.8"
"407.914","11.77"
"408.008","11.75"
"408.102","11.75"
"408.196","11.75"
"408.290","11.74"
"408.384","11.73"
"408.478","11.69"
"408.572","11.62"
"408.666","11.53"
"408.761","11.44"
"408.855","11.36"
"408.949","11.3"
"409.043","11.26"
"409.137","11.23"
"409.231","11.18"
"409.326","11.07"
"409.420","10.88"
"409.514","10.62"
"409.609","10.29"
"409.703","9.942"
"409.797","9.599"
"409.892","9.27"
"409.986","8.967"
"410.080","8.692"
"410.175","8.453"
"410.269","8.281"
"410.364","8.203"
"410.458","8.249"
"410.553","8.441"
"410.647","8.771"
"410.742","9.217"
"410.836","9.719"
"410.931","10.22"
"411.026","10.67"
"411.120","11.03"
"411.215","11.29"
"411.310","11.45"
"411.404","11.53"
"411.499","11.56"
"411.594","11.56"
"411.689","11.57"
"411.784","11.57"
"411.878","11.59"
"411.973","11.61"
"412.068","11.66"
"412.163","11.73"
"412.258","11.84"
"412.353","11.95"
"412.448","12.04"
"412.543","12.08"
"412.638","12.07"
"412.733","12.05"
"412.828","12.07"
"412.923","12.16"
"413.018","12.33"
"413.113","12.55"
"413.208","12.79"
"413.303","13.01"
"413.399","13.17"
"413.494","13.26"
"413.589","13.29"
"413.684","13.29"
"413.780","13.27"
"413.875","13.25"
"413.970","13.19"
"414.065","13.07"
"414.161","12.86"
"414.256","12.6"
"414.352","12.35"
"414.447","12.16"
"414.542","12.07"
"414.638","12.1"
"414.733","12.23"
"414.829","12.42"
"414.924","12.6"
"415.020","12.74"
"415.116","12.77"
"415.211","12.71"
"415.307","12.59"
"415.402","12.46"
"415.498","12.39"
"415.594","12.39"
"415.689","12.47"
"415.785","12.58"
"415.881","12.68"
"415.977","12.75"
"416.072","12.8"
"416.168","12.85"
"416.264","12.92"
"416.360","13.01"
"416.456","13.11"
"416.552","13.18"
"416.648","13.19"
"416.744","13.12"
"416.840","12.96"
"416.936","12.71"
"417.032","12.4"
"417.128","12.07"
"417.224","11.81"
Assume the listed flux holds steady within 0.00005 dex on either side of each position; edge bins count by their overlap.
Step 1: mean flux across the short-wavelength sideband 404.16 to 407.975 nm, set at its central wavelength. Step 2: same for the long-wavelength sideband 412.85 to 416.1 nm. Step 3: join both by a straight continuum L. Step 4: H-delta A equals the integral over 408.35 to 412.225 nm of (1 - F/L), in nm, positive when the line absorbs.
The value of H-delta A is 0.63 nm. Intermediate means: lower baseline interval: 12.5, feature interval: 10.5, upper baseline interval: 12.7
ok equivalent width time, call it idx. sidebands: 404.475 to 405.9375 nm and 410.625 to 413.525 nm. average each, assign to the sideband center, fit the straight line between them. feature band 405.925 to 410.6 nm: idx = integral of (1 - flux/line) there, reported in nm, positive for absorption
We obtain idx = 0.38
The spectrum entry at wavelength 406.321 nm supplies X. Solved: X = 12.88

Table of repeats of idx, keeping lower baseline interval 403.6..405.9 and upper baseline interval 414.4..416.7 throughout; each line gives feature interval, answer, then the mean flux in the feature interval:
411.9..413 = 0.06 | 11.9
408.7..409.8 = 0.15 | 10.9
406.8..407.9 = 0.07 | 11.9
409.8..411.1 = 0.37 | 9.08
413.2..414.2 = -0.04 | 13.1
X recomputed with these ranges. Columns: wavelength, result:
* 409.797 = 9.599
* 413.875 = 13.25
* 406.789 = 12.59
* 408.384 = 11.73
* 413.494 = 13.26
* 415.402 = 12.46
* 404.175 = 13.17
